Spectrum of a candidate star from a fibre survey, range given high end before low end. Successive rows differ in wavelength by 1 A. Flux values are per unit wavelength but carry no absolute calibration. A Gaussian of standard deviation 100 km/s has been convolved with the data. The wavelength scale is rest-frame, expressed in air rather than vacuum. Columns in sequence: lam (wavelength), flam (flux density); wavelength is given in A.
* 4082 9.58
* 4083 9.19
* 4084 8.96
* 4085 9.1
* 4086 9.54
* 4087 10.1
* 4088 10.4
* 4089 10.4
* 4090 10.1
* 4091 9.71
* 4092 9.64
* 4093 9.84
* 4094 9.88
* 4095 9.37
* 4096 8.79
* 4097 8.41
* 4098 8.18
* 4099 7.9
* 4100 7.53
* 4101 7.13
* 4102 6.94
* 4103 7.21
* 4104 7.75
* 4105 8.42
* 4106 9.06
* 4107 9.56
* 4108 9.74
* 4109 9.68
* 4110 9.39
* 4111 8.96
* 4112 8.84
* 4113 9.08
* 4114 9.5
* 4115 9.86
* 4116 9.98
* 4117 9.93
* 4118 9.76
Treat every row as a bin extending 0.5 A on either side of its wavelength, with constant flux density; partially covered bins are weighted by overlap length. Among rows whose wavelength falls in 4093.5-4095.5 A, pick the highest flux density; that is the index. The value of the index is 9.88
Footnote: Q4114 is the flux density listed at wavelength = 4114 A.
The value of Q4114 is 9.5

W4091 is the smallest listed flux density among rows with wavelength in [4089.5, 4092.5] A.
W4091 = 9.64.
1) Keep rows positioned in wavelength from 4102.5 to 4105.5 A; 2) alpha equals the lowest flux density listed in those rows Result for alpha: 7.21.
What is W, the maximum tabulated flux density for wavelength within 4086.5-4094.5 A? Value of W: 10.4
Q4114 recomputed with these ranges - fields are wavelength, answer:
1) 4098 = 8.18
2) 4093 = 9.84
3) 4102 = 6.94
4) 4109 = 9.68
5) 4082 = 9.58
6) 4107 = 9.56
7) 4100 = 7.53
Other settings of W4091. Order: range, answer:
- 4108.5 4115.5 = 8.84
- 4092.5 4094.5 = 9.84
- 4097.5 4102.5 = 6.94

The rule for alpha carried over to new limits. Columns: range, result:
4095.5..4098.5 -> 8.18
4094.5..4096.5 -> 8.79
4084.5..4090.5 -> 9.1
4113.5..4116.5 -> 9.5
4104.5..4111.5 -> 8.42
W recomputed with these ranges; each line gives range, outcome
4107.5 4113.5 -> 9.74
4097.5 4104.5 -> 8.18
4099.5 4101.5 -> 7.53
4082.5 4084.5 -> 9.19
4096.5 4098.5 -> 8.41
